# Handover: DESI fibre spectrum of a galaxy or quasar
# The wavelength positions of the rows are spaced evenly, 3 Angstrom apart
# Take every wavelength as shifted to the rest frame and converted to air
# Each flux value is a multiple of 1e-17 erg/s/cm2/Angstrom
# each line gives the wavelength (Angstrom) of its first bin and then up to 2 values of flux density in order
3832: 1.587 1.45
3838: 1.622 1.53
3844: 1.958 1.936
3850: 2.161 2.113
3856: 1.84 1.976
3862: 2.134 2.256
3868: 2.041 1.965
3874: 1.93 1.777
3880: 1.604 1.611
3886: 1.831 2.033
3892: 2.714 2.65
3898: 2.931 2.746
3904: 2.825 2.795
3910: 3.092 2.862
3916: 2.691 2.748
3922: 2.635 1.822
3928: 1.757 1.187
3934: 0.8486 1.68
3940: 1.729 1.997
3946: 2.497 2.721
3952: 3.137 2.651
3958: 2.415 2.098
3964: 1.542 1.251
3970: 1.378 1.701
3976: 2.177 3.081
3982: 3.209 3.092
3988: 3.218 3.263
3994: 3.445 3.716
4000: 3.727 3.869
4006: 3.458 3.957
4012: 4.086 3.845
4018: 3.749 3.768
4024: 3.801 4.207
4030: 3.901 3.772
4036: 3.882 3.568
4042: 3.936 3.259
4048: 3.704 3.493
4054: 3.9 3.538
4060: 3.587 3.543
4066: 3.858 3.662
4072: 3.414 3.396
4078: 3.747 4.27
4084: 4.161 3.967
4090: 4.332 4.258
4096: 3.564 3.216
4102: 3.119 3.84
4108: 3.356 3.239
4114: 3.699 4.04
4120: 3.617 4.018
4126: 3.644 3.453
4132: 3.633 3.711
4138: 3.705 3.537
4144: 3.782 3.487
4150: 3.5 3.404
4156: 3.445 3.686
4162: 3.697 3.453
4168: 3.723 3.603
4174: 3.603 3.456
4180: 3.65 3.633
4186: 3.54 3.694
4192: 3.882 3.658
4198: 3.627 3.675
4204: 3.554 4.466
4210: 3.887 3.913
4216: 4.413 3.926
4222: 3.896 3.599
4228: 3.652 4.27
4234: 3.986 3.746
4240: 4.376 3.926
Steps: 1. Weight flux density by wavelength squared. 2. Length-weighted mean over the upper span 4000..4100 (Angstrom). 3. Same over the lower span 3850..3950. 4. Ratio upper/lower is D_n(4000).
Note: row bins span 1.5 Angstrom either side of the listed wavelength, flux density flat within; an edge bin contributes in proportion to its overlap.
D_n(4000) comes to 1.9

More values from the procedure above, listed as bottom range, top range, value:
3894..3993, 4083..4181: 1.68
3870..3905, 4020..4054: 1.83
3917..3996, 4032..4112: 1.70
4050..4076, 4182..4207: 1.10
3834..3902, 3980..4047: 1.94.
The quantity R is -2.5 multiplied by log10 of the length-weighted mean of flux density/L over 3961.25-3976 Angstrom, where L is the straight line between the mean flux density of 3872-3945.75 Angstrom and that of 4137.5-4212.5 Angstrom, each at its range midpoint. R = 0.50 mag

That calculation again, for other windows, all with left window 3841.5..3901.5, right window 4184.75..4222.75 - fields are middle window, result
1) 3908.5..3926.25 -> -0.14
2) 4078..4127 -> -0.14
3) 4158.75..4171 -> 0.01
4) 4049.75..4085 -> -0.18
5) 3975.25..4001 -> -0.19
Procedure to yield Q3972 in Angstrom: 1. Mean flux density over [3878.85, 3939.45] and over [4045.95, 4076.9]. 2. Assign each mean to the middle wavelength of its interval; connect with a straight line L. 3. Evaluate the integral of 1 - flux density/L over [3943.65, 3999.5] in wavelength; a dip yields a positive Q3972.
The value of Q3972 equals 4.3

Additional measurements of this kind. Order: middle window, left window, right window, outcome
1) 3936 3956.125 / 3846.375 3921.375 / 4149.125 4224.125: 1.86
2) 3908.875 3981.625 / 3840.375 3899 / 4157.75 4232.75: 8.14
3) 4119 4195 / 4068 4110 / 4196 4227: 3.88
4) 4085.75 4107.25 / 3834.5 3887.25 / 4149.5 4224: -3.56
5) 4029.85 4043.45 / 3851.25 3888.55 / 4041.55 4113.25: -1.91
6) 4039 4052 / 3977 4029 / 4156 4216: 0.12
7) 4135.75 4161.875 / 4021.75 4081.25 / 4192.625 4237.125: 1.63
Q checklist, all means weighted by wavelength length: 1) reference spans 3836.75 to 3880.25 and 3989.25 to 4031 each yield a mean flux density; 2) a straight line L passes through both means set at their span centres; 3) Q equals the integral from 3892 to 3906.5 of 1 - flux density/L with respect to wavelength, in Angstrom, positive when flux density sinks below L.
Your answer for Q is -2.1 Angstrom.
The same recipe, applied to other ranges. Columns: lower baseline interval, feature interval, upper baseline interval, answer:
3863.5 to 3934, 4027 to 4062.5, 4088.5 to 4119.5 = -4.91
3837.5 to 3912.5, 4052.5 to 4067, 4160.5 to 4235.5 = -2.74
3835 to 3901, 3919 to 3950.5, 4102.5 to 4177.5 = 6.39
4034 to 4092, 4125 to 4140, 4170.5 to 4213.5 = 0.44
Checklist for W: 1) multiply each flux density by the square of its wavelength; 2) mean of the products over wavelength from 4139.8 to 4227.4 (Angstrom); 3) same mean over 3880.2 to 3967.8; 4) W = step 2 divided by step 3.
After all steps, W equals 1.9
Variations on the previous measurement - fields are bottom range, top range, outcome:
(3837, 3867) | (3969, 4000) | 1.58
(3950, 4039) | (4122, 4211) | 1.26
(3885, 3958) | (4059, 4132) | 1.71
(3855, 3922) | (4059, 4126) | 1.77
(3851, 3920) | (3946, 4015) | 1.31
